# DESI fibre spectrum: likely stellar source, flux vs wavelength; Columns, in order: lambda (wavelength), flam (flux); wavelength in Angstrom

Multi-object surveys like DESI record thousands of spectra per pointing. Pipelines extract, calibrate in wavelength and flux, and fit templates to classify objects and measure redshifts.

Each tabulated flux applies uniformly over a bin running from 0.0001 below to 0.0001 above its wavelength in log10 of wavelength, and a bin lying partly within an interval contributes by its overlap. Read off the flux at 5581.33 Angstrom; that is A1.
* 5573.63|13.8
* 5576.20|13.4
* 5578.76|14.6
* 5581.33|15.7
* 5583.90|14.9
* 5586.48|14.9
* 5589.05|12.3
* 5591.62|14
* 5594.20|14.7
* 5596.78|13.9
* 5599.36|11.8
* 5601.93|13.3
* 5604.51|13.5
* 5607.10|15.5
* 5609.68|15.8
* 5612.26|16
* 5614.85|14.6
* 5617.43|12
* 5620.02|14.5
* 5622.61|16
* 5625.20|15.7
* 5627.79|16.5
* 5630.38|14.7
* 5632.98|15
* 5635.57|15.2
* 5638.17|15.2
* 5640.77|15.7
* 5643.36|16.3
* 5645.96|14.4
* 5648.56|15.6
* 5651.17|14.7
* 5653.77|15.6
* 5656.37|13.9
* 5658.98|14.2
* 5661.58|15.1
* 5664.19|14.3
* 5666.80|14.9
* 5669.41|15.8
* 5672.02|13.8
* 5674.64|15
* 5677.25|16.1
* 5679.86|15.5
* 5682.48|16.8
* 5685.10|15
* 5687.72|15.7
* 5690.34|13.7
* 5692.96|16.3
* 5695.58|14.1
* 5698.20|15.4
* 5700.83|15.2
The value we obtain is 15.7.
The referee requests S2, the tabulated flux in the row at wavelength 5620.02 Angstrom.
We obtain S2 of 14.5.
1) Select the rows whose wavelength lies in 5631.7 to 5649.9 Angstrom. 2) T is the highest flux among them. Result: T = 16.3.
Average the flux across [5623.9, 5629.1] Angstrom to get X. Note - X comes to 16.1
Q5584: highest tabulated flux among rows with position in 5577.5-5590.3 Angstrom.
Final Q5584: 15.7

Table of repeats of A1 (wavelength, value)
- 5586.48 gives 14.9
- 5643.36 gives 16.3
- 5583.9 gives 14.9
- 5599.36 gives 11.8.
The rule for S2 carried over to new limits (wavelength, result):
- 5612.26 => 16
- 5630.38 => 14.7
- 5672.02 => 13.8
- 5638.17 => 15.2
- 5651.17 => 14.7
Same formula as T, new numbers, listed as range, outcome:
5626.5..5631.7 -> 16.5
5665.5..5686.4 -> 16.8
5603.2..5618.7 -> 16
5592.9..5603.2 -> 14.7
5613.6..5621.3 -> 14.6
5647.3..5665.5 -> 15.6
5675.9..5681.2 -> 16.1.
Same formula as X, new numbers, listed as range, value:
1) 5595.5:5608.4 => 13.6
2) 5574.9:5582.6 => 14.6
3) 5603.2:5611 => 14.9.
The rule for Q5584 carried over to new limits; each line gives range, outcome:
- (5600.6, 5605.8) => 13.5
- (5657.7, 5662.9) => 15.1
